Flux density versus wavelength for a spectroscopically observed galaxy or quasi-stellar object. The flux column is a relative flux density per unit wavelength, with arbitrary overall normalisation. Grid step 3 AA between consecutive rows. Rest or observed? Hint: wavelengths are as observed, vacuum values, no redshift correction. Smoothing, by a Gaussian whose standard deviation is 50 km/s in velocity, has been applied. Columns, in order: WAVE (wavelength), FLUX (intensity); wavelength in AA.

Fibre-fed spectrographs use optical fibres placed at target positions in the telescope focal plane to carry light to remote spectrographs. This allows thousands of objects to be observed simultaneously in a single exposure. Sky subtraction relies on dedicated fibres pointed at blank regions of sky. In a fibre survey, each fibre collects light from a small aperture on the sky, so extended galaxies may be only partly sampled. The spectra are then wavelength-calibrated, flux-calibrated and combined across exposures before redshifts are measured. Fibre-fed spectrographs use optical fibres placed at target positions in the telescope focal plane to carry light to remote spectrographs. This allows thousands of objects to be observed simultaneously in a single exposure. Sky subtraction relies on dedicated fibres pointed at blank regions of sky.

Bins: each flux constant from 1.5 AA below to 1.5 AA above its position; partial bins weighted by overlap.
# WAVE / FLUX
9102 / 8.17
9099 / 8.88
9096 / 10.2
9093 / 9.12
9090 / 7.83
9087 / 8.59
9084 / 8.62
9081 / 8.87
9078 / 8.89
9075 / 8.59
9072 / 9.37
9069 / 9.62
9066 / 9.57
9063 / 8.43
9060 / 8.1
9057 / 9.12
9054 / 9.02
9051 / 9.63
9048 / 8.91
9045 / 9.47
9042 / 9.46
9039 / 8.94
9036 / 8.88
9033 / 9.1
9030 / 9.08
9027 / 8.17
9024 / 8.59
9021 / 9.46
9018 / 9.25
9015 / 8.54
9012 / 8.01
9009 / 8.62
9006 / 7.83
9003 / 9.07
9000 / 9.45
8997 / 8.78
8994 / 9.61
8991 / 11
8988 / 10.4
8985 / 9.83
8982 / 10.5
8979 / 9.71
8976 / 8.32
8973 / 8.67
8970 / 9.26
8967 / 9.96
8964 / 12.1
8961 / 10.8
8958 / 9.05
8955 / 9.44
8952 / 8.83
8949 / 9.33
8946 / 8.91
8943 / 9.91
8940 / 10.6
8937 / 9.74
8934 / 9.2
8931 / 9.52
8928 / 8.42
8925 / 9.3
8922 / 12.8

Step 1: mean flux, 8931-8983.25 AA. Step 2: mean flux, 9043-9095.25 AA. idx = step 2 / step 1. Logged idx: 0.9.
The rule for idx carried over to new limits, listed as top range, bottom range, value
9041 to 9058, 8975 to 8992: 0.93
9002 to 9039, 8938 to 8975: 0.90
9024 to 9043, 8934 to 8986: 0.92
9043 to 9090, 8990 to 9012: 0.99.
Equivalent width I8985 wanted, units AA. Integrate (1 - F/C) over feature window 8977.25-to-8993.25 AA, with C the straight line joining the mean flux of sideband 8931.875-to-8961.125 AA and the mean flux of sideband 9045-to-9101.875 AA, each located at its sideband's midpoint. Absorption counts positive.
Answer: -1.5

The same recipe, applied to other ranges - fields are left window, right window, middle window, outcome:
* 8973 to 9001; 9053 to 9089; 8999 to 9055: 2.3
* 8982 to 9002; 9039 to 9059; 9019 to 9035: 1.0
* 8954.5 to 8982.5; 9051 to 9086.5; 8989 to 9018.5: 1.4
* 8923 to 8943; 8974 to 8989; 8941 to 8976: 0.1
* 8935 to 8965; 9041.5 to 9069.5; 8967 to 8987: 0.4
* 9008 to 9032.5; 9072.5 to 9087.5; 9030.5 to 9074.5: -1.8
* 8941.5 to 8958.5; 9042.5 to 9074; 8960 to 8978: -1.1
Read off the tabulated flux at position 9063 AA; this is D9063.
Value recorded 8.43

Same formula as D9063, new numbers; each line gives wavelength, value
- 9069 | 9.62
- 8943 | 9.91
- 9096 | 10.2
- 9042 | 9.46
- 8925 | 9.3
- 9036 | 8.88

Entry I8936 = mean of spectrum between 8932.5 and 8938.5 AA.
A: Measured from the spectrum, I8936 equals 9.47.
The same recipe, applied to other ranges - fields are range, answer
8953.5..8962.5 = 9.76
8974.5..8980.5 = 9.02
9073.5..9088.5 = 8.71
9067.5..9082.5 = 9.07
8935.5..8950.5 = 9.7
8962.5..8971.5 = 10.4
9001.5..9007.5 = 8.45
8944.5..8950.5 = 9.12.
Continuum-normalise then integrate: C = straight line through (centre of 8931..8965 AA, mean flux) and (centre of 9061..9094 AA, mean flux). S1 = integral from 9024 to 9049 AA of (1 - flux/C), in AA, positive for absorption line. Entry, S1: 0.4 AA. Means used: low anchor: 9.76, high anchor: 8.85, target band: 8.98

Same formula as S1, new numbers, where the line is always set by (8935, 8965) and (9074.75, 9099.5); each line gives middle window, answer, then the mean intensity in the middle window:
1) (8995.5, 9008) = 0.9 AA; 8.78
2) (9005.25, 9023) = 1.4 AA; 8.65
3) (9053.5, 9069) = 0.2 AA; 8.91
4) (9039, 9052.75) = -0.3 AA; 9.31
